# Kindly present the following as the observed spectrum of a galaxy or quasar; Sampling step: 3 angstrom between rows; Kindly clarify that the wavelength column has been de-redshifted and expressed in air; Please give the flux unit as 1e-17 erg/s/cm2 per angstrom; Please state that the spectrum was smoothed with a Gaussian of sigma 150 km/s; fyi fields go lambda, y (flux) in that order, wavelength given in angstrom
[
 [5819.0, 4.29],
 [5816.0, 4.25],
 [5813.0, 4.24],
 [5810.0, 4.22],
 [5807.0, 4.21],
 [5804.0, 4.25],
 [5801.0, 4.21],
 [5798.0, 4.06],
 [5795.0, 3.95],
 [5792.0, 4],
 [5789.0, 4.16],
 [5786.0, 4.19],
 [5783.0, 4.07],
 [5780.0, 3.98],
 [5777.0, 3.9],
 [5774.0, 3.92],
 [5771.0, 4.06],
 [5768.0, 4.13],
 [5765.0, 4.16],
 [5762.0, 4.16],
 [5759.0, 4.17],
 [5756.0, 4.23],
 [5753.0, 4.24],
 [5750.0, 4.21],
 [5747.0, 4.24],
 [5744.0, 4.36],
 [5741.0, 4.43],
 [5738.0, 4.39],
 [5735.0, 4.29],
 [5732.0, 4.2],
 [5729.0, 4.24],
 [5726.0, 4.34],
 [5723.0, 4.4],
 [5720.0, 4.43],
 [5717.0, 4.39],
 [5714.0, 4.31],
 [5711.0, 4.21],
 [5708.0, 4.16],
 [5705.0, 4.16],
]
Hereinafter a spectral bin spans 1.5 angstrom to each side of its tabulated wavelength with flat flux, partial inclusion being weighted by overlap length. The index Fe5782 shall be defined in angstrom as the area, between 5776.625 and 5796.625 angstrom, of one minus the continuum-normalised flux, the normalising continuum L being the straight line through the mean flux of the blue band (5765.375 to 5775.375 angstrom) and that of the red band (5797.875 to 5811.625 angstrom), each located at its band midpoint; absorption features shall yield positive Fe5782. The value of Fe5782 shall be 0.4 angstrom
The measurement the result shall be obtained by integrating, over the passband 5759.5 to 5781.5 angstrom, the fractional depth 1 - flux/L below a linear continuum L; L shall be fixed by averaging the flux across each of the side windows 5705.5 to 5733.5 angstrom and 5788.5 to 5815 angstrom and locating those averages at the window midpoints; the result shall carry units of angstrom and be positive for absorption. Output 0.8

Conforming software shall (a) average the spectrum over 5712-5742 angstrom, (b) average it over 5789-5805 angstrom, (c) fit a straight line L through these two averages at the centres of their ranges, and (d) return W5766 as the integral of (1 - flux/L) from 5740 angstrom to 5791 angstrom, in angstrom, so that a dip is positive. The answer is 0.68 angstrom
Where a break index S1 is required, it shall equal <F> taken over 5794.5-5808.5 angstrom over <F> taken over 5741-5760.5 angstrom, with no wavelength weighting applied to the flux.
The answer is 0.97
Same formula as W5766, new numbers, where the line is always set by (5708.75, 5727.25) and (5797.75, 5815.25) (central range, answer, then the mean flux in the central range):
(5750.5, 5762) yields 0.2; 4.21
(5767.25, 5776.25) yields 0.5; 4.02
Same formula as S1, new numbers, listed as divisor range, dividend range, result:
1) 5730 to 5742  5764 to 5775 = 0.94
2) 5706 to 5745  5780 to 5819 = 0.96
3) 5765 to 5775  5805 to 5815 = 1.04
